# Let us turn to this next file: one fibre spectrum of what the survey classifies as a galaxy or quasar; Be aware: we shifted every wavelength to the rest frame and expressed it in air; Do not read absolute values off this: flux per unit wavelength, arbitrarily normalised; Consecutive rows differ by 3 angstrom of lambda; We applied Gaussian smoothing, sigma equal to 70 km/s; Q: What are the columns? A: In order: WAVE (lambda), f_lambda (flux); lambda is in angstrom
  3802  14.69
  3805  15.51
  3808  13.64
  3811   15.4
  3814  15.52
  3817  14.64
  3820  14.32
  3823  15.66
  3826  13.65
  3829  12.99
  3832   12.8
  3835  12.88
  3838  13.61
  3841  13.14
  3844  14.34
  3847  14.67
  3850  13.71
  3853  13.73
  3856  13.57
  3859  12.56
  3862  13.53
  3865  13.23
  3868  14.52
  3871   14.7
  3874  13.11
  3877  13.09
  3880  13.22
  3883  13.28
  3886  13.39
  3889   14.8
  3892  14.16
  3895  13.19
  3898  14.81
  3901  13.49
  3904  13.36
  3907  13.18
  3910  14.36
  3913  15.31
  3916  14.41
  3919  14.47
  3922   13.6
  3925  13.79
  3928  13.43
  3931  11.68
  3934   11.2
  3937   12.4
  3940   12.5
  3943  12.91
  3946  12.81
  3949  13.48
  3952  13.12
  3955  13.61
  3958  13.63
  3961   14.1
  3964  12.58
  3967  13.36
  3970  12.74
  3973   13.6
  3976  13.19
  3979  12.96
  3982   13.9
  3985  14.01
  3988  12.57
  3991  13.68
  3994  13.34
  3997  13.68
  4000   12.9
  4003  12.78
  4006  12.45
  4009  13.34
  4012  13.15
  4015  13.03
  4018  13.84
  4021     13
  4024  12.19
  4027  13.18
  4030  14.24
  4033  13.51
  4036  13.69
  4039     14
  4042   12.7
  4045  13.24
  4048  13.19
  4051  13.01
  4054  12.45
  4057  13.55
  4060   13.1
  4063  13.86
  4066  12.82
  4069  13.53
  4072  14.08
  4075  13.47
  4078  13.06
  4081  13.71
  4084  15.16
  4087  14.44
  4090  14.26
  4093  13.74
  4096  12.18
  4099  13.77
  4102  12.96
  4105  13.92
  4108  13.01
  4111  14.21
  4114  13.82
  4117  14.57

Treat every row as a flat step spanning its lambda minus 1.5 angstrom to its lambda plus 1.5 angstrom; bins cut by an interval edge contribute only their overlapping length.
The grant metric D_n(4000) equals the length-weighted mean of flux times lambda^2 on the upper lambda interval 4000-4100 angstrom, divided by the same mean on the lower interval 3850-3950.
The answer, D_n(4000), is 1.07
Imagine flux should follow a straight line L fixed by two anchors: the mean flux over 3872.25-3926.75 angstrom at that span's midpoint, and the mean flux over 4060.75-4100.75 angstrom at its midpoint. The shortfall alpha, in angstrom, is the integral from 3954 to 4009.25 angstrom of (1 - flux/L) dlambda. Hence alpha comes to 1.9 angstrom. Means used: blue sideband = 13.8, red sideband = 13.7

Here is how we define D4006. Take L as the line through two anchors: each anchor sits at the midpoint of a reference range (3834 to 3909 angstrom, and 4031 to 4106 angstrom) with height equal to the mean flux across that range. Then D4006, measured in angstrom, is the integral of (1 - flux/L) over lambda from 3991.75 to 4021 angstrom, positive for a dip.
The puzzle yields 0.8 angstrom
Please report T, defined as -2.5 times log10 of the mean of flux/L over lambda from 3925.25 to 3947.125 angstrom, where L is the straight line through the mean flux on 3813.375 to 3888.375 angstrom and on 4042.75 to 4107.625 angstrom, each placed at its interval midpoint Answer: 0.10 mag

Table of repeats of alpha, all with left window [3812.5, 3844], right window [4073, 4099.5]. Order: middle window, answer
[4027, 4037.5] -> 0.06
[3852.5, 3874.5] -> 0.44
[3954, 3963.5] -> 0.13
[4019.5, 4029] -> 0.64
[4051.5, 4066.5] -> 0.66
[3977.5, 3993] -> 0.46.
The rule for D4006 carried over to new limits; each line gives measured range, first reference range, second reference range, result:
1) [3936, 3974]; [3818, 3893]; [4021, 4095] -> 1.3 angstrom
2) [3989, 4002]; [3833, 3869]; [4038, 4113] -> 0.2 angstrom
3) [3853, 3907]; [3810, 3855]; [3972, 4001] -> 0.8 angstrom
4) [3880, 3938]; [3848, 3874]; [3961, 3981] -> -0.6 angstrom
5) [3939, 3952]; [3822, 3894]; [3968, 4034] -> 0.4 angstrom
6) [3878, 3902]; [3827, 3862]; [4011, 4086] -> -0.6 angstrom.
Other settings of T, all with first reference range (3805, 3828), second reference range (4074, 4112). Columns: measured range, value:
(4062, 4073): 0.02 mag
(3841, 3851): 0.04 mag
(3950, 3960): 0.06 mag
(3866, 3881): 0.06 mag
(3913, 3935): 0.07 mag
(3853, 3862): 0.10 mag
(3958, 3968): 0.06 mag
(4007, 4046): 0.05 mag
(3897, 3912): 0.04 mag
